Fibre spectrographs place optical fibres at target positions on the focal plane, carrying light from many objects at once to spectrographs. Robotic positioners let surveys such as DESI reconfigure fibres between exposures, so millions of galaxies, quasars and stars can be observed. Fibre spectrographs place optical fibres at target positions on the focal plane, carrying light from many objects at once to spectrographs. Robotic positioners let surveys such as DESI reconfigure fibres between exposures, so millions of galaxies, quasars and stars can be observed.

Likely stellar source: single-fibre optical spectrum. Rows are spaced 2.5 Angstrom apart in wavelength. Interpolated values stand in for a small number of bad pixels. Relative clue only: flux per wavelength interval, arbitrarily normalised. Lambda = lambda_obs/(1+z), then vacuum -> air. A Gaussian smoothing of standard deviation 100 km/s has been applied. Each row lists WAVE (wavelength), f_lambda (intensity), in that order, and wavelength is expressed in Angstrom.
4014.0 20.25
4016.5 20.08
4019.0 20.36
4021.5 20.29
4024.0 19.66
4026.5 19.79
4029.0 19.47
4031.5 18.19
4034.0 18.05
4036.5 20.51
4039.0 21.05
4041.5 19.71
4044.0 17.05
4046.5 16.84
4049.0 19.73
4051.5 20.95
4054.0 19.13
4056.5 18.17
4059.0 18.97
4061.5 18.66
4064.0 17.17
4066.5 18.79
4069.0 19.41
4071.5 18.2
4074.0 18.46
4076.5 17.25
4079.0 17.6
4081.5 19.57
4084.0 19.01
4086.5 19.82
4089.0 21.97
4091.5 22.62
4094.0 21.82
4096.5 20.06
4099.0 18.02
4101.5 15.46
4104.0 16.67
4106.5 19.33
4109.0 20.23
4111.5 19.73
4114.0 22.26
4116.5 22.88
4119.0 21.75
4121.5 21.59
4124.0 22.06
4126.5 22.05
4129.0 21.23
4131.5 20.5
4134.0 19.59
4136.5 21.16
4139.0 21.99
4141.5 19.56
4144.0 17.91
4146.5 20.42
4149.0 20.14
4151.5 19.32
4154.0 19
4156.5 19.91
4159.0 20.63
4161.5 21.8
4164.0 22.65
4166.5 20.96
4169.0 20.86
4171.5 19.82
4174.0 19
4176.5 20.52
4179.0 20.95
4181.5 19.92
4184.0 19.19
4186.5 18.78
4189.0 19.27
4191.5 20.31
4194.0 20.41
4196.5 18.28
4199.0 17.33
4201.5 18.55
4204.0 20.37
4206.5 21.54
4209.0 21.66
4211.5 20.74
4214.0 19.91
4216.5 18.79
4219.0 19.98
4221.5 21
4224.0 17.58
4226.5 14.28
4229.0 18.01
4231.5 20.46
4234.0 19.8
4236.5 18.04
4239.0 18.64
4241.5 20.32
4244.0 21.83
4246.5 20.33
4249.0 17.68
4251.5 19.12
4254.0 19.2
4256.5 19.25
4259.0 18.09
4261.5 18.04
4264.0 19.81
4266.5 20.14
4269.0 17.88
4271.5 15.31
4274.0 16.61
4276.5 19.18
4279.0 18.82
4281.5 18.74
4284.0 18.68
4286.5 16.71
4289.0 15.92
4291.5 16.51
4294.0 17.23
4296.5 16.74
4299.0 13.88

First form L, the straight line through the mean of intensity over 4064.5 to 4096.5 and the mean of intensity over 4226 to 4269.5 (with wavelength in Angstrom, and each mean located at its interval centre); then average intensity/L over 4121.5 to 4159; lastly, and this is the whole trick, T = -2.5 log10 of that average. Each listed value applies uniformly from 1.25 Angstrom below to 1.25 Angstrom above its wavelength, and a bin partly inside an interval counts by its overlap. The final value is -0.06 mag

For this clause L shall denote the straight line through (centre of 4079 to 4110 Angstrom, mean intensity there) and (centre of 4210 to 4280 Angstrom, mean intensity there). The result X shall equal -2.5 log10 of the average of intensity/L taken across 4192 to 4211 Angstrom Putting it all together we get -0.04 mag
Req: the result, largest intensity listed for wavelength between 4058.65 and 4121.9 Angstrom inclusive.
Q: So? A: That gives 22.88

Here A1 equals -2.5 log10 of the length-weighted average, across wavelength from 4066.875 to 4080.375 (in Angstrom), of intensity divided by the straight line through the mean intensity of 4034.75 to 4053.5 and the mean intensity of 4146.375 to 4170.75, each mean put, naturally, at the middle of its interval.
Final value 0.08 mag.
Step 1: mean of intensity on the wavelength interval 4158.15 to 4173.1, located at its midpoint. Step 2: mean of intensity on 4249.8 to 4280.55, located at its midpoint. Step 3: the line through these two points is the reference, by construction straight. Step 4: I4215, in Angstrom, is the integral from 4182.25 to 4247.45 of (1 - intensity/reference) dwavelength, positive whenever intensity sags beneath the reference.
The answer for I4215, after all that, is 1.1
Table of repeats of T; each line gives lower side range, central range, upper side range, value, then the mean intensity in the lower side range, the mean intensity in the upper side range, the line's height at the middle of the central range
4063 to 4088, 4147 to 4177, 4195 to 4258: -0.08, 18.6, 19.3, 19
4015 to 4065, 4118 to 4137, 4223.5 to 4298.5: -0.13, 19.2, 18.3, 18.8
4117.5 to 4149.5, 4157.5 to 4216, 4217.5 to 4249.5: -0.01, 20.8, 19.1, 19.9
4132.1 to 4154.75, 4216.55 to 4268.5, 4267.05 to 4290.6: -0.05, 19.9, 17.6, 18.2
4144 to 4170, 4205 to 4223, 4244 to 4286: -0.05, 20.4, 18.6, 19.5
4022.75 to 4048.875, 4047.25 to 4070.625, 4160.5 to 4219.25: 0.02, 19.1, 20.1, 19.2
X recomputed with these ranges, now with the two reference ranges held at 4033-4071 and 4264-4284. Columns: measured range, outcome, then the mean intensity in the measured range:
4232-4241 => -0.042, 19.1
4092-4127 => -0.085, 20.3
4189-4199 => -0.048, 19.3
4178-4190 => -0.061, 19.6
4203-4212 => -0.147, 21.1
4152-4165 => -0.115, 20.7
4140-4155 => -0.046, 19.4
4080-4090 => -0.064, 20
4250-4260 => -0.035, 18.9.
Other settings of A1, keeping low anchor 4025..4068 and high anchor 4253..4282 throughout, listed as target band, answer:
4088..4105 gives -0.04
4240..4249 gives -0.10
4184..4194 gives -0.05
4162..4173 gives -0.13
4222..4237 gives 0.02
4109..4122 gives -0.15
